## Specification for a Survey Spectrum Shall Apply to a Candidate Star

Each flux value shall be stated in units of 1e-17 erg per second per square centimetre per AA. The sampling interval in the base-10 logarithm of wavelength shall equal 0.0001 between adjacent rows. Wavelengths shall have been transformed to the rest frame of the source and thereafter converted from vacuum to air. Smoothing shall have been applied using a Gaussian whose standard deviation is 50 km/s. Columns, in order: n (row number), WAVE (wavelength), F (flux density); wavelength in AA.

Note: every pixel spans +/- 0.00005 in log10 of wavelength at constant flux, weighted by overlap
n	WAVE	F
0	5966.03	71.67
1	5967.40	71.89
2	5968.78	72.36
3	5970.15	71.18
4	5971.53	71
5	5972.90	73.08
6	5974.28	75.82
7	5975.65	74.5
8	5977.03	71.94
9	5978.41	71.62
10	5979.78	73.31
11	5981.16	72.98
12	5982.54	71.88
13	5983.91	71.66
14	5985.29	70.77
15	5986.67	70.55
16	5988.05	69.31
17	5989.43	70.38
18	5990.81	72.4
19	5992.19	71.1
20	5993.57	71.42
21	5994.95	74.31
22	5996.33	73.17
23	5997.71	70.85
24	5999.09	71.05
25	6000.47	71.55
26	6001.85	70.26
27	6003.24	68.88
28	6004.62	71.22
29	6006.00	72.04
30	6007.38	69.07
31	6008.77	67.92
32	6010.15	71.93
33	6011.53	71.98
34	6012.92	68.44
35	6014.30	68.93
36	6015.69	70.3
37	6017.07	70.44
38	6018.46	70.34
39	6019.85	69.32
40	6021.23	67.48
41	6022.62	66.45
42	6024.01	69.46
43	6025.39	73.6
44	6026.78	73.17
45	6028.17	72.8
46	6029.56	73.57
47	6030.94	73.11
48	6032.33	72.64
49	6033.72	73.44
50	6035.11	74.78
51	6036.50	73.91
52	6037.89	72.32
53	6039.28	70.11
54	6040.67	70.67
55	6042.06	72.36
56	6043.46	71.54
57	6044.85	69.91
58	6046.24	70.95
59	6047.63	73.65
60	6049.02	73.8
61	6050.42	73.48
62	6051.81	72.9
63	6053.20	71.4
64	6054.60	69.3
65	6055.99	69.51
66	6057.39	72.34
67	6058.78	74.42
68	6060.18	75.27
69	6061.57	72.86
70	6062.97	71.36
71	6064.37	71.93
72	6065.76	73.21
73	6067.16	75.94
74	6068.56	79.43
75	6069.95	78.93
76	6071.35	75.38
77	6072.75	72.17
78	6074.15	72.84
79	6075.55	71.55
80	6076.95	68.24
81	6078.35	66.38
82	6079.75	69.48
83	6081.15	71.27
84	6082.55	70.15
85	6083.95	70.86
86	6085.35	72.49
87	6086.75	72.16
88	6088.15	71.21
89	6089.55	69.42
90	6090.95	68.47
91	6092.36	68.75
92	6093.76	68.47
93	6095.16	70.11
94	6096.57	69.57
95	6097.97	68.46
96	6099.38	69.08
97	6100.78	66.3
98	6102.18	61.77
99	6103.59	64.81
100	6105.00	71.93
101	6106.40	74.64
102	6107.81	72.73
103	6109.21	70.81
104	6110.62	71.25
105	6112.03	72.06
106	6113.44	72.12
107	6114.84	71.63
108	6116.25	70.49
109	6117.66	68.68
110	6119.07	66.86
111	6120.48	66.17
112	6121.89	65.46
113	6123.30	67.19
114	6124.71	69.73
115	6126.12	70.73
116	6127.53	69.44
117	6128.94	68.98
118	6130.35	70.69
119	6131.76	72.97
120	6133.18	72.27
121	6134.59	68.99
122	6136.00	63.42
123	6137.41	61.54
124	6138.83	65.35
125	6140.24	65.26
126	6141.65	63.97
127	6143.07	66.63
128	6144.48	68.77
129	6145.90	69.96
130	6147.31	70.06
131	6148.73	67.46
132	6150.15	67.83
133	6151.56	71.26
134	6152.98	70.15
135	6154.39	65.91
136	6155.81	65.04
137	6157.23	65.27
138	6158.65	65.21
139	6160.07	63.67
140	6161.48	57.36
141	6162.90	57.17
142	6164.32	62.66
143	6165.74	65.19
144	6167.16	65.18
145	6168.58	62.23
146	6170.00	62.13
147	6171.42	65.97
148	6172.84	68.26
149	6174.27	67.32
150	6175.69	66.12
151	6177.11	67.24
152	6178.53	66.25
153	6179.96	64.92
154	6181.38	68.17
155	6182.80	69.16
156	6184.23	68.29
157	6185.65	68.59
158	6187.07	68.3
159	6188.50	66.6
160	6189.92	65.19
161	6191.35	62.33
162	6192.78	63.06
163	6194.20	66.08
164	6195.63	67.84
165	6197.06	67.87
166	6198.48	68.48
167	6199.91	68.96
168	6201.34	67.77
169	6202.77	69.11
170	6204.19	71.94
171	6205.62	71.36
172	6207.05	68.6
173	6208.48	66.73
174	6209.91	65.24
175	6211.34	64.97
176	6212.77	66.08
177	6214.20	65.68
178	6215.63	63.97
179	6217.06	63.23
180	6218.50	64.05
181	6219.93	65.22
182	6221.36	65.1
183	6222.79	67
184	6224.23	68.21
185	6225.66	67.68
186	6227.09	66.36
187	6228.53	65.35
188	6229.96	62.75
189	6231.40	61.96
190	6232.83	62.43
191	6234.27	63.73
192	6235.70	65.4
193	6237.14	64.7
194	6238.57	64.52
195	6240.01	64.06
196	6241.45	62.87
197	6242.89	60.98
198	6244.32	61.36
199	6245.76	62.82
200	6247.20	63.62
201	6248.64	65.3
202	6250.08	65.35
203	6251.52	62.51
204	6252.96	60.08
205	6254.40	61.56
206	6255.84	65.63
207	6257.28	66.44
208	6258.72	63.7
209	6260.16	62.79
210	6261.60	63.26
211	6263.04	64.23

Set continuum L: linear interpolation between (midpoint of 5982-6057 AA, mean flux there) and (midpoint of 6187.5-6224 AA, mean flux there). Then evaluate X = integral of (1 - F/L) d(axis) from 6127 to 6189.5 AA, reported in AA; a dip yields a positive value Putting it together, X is 1.1 AA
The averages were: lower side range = 71.3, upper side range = 66.5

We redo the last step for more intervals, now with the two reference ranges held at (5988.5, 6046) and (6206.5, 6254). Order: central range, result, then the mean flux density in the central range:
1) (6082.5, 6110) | -0.4 AA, 69.6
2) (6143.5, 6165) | 0.3 AA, 65.9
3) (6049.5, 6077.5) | -1.4 AA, 73.1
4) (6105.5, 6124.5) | -0.5 AA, 70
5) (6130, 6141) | 0.0 AA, 67.5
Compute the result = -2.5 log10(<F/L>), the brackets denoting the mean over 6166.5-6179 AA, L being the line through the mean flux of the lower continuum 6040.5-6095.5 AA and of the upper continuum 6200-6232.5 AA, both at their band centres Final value 0.04 mag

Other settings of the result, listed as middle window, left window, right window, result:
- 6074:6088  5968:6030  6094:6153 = -0.01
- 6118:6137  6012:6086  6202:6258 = 0.00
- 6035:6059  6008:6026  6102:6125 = -0.04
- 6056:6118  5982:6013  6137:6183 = -0.05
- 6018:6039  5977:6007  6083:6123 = -0.01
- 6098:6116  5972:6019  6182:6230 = -0.02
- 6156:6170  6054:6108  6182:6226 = 0.09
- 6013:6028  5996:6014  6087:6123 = 0.01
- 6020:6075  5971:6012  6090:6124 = -0.03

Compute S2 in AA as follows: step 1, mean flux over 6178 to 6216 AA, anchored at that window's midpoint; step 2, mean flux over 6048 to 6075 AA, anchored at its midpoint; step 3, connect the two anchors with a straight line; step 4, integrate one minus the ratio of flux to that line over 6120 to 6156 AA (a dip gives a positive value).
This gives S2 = 1.0 AA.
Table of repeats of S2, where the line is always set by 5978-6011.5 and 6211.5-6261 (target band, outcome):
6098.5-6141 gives -0.73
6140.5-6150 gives -0.12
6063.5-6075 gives -0.96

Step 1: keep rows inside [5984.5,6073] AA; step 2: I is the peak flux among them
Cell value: 79.43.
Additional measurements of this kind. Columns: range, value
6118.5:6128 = 70.73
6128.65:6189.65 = 72.97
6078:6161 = 74.64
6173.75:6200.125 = 69.16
